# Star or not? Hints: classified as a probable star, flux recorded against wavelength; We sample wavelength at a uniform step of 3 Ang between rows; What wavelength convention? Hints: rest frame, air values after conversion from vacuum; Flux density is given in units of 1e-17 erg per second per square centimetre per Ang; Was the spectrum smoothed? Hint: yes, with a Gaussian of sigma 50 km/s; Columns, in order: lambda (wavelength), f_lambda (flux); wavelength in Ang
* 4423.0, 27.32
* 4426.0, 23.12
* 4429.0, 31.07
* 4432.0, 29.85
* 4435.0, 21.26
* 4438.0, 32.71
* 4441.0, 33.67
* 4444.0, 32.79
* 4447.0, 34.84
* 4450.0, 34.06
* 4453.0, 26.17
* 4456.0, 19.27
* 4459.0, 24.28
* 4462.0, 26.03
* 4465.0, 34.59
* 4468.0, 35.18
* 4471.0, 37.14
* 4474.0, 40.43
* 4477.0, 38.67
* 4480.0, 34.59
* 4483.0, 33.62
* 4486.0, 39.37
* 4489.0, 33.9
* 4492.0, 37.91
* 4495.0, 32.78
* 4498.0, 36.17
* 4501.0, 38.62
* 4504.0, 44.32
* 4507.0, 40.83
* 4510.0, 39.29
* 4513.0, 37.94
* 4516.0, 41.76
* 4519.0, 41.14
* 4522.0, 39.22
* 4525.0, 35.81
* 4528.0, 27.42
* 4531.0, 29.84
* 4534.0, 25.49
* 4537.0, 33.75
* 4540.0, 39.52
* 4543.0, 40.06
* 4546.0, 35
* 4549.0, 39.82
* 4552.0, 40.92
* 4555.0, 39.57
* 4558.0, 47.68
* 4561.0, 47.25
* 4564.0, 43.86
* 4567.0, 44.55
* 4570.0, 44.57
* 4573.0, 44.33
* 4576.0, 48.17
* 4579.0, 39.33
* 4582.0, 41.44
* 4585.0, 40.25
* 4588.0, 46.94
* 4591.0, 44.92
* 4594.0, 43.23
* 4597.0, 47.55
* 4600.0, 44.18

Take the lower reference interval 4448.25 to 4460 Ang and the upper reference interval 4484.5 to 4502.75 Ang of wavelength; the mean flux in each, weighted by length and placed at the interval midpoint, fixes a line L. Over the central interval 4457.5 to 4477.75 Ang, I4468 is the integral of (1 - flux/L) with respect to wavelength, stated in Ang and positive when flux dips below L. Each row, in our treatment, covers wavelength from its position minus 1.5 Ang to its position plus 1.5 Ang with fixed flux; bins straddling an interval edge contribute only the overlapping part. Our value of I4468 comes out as -2.5 Ang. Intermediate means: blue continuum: 26.2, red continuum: 36.6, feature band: 33.6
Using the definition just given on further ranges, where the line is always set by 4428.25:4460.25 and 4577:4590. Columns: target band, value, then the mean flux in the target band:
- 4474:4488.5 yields -1.9 Ang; 36.8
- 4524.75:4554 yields 2.6 Ang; 34.8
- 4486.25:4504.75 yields -1.7 Ang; 37.1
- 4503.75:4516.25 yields -1.8 Ang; 40.4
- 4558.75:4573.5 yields -1.6 Ang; 45.1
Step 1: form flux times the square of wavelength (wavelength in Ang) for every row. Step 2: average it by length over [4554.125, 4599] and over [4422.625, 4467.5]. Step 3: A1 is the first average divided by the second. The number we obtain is 1.62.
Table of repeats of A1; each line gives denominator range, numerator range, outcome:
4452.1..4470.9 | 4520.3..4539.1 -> 1.17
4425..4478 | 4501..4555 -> 1.25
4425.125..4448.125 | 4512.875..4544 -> 1.23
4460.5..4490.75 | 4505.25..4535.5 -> 1.04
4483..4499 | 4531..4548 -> 0.98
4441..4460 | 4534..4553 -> 1.33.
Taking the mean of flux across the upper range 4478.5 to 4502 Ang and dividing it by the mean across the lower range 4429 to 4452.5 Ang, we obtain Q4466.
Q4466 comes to 1.15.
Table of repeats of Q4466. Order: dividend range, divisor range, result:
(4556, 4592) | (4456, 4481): 1.35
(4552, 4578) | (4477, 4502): 1.24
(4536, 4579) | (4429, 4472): 1.40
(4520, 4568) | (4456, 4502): 1.11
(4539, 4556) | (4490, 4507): 1.03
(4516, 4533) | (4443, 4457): 1.18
